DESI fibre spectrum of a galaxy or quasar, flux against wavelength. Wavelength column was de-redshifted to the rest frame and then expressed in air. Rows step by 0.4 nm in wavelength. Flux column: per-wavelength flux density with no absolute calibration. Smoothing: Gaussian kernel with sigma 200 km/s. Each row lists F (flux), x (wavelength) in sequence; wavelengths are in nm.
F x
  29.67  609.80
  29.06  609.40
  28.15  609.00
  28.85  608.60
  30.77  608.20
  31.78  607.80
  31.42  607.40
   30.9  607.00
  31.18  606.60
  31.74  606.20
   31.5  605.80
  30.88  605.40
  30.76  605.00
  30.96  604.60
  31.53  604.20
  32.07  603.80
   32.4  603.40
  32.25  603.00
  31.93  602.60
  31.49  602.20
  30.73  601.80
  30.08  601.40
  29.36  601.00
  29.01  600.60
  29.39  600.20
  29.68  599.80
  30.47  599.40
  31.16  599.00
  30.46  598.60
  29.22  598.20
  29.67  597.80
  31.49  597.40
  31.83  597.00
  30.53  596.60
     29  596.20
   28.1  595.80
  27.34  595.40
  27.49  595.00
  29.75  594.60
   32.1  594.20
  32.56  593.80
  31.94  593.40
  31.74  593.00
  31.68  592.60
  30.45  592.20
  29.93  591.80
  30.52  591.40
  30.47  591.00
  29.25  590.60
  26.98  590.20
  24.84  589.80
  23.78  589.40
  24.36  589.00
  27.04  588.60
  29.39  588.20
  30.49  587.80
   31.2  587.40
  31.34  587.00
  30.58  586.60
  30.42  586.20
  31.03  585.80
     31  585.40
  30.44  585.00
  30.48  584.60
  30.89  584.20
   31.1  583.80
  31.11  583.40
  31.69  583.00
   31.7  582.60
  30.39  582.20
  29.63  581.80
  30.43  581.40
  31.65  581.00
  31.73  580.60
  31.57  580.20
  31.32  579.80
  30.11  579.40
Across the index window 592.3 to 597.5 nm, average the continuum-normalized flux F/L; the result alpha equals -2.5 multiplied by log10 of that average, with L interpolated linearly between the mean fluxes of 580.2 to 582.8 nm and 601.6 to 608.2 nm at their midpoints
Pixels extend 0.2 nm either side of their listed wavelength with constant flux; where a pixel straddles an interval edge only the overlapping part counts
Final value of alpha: 0.03 mag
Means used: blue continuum 31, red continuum 31.4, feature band 30.4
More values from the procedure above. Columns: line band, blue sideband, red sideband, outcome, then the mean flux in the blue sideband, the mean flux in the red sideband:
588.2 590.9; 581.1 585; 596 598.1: 0.16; 30.8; 30.4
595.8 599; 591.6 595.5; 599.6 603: 0.01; 30.6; 30.3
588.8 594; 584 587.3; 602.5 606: 0.07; 30.8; 31.6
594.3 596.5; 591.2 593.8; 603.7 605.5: 0.09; 31.2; 31.2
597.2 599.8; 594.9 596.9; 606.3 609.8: -0.05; 28.7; 30.3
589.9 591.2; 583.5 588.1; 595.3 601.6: 0.07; 30.8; 29.8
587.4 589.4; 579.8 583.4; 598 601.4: 0.11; 31.1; 29.9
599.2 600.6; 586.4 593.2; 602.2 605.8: 0.04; 29.1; 31.6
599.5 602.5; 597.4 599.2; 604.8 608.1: 0.02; 30.3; 31.3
